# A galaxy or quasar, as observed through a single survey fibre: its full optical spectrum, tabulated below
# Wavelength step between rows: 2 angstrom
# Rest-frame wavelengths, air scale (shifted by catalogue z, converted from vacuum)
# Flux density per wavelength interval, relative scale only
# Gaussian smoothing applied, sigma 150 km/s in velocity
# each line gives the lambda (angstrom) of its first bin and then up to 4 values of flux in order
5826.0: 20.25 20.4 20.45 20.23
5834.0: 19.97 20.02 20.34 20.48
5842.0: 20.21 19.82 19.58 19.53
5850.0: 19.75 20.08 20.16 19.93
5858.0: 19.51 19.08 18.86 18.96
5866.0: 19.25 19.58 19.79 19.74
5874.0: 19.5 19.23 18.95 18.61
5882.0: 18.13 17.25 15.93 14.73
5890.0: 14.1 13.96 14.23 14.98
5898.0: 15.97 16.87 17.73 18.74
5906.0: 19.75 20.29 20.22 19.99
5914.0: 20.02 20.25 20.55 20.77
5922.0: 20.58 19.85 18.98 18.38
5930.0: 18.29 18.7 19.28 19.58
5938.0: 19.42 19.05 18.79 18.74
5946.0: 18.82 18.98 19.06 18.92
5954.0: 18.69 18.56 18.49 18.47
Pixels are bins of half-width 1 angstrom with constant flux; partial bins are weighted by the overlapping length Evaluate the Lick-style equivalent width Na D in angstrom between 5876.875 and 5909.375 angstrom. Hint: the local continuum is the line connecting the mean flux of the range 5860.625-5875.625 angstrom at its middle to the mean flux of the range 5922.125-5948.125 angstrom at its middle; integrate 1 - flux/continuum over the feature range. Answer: 3.9 angstrom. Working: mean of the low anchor 19.4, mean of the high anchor 19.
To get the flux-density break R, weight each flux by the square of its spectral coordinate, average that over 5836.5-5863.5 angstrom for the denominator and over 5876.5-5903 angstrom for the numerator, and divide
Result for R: 0.8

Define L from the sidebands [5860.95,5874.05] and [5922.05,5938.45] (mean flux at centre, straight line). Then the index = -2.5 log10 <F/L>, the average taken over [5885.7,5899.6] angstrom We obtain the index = 0.28 mag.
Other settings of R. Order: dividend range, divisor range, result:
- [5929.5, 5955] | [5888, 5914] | 1.11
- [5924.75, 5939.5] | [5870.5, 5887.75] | 1.06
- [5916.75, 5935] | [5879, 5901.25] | 1.24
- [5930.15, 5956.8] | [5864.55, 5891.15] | 1.07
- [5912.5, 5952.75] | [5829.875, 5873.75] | 1.01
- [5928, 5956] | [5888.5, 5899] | 1.31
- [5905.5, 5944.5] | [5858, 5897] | 1.13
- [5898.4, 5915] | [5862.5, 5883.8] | 1.01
